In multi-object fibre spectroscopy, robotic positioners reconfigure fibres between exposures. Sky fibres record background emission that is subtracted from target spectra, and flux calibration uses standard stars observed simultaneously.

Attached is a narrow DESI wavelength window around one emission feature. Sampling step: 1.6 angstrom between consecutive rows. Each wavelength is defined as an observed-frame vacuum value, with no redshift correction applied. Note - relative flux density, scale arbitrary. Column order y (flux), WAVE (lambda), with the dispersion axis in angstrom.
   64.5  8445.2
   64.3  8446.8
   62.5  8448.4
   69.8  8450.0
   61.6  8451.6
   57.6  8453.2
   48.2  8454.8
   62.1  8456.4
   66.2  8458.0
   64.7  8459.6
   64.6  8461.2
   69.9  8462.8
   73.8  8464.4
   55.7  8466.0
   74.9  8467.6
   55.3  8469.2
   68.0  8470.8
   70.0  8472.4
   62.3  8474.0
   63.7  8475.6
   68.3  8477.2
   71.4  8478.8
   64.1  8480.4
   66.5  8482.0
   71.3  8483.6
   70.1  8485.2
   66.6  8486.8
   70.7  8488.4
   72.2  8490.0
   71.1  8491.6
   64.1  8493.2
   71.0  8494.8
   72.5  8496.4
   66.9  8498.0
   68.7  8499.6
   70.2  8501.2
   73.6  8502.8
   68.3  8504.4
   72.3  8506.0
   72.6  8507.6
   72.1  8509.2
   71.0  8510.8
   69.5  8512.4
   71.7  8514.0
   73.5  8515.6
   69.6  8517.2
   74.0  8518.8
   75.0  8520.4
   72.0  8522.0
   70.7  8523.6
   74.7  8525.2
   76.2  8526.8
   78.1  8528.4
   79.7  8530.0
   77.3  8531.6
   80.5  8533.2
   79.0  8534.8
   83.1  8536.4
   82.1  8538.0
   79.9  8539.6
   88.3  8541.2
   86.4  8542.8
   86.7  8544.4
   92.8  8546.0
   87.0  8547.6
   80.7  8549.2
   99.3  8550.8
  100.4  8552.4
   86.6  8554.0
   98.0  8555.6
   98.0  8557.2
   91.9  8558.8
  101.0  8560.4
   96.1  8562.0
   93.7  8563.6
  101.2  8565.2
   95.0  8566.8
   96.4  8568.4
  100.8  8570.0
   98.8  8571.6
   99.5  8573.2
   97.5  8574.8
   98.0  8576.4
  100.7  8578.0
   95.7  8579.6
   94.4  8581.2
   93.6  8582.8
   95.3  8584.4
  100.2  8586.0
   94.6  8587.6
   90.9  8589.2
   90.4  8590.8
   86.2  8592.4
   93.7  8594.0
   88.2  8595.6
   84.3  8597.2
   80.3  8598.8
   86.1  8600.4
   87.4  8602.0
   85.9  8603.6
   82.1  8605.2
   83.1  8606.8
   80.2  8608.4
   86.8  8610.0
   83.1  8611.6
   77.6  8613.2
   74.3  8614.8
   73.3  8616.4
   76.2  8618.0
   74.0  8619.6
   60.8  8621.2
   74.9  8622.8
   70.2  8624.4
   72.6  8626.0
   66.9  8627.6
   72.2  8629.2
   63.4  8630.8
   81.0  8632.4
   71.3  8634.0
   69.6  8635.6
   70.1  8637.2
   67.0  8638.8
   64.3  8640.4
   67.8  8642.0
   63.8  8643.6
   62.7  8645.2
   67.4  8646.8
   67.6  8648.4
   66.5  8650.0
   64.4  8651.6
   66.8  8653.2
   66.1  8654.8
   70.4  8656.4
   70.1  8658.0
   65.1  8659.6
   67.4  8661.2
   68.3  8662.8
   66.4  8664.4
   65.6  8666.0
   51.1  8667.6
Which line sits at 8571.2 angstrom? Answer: Mg II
